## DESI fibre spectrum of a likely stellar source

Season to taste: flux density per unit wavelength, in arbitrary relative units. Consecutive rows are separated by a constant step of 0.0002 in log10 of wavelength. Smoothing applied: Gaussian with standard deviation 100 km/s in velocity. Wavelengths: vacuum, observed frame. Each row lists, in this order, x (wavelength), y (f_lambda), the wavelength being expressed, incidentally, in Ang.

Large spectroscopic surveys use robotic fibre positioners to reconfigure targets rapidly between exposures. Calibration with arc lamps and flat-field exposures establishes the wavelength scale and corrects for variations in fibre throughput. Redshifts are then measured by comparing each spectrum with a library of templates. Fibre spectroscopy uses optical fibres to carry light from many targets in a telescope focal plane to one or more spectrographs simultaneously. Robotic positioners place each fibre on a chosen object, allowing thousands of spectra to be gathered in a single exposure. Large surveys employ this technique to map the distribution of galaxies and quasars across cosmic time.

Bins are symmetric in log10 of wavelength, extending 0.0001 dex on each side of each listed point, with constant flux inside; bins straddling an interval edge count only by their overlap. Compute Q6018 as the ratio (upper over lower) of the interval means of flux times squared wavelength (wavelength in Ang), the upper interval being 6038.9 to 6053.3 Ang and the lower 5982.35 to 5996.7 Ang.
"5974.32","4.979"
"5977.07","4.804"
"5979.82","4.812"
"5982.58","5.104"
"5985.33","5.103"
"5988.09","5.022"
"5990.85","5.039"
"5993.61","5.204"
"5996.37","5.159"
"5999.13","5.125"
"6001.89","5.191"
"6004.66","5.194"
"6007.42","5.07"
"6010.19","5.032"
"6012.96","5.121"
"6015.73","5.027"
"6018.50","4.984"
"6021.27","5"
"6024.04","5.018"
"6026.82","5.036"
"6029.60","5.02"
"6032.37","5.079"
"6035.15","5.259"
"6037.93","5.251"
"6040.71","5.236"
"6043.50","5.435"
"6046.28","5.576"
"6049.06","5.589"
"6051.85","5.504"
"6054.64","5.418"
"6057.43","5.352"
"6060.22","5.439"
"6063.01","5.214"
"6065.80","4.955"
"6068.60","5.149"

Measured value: 1.1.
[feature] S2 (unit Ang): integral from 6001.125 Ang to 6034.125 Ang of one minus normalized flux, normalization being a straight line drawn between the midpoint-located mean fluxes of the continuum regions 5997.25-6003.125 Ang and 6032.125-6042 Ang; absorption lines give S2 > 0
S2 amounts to 0.80 Ang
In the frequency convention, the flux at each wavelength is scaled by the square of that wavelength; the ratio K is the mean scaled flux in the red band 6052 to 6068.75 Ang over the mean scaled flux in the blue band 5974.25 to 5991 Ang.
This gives 1.09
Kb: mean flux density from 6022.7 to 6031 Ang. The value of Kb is 5.02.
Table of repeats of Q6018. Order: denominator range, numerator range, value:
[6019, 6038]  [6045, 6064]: 1.08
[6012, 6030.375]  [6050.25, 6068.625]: 1.07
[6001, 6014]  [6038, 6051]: 1.08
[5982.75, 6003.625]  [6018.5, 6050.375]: 1.03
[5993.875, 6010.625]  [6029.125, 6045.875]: 1.03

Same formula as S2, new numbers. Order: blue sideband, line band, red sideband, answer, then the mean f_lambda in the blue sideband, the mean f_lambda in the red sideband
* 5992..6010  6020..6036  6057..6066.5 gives 0.4 Ang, 5.15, 5.25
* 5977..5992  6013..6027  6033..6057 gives 0.6 Ang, 4.99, 5.39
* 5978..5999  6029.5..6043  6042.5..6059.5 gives 0.5 Ang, 5.06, 5.48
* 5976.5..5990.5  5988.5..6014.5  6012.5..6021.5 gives -0.6 Ang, 4.98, 5.03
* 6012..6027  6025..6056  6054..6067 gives -0.9 Ang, 5.03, 5.27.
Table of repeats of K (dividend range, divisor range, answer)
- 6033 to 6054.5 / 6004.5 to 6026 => 1.08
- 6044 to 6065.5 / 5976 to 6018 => 1.09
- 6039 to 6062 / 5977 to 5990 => 1.11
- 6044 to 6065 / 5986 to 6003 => 1.08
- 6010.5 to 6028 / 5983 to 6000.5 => 0.99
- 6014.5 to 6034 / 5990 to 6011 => 0.99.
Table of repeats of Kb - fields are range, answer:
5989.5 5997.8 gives 5.14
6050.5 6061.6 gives 5.43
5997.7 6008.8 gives 5.15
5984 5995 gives 5.09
